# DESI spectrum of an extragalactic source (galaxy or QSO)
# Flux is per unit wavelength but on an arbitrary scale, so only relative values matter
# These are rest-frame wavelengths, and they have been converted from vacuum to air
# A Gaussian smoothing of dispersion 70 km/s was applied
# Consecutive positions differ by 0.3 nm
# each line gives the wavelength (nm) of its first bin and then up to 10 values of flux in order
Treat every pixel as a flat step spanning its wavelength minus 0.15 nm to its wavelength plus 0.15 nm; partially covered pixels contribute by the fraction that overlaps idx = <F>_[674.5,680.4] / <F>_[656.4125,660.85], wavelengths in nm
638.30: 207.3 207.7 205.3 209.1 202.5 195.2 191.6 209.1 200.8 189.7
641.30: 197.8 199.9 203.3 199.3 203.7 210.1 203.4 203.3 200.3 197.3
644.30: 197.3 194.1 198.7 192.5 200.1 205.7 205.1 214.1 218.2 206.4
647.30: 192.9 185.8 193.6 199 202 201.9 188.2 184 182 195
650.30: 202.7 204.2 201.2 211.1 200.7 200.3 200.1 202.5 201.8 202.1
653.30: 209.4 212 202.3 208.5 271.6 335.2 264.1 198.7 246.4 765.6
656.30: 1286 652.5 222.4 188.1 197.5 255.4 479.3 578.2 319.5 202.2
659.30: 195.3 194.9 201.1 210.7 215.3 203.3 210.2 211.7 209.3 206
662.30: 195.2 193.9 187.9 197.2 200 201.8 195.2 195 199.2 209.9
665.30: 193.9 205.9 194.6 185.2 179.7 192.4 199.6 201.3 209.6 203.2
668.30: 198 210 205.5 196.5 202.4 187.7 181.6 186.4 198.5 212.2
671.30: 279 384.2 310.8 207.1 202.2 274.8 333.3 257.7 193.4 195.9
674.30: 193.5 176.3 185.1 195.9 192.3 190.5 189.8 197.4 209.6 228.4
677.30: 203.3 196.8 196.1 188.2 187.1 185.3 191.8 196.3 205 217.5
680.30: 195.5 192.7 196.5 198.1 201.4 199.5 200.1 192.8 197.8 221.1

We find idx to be 0.7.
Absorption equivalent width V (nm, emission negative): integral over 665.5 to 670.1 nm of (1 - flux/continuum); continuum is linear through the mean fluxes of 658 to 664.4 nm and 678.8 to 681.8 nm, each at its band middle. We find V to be 0.523 nm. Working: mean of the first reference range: 236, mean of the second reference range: 199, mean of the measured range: 197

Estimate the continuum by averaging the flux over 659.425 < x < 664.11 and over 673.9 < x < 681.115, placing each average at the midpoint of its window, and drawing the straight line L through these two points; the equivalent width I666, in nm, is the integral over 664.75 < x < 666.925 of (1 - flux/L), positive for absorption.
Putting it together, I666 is 0.06 nm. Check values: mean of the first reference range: 202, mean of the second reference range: 196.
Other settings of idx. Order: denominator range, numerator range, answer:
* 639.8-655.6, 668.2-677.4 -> 1.06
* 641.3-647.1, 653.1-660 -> 1.69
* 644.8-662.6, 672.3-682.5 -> 0.80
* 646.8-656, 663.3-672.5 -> 0.96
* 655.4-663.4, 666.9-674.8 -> 0.71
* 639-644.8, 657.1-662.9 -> 1.22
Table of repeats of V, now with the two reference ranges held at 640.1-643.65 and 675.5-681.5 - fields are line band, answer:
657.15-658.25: -0.487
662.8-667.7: 0.065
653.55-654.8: -0.235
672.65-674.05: -0.397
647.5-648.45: 0.032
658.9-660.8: -0.033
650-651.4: -0.021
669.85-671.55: -0.184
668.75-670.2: 0.027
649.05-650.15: 0.074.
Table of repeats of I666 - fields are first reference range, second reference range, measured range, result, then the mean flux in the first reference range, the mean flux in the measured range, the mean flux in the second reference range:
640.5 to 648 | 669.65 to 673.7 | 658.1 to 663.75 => -0.212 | 201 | 236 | 245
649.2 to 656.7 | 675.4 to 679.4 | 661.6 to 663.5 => 0.430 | 295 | 198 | 197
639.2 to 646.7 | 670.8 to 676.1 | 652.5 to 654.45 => 0.026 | 201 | 209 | 233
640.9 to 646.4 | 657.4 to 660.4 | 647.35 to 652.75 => 0.870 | 201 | 197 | 284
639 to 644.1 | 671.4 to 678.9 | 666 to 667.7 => 0.172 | 201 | 193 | 220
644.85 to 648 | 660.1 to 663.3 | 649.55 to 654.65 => -0.103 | 201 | 206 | 204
